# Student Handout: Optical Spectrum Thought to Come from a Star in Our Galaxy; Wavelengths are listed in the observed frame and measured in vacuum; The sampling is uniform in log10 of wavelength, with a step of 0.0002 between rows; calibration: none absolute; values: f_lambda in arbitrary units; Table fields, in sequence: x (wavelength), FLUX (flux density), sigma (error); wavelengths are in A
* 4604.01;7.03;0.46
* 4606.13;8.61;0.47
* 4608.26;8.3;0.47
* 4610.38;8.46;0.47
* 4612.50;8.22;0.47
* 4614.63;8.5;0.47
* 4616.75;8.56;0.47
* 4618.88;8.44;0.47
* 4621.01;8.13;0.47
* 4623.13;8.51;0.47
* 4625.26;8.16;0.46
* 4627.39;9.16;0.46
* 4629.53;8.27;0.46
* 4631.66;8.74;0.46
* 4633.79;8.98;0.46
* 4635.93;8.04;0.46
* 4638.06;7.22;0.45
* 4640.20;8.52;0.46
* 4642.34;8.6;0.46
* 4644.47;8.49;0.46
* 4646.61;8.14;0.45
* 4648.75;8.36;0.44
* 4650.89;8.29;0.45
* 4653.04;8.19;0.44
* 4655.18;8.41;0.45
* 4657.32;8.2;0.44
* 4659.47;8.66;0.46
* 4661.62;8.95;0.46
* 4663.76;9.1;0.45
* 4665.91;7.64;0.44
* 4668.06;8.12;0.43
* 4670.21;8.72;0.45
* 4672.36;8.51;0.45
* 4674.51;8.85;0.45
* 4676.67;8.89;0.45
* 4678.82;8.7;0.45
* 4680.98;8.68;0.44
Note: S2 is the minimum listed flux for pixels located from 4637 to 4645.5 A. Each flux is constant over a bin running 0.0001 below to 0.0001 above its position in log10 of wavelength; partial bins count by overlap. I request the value 7.22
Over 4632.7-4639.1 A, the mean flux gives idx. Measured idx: 8.09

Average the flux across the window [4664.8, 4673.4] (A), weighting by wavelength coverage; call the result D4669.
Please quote 8.25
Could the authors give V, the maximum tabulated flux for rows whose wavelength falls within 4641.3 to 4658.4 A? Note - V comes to 8.6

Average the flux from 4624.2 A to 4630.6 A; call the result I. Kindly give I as 8.52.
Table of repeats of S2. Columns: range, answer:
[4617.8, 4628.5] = 8.13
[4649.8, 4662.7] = 8.19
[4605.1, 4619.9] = 8.22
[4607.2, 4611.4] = 8.3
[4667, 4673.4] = 8.12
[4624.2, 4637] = 8.04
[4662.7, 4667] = 7.64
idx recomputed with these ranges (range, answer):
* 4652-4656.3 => 8.31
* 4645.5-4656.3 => 8.28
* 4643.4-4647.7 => 8.33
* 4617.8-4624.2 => 8.36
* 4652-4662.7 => 8.49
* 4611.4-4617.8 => 8.43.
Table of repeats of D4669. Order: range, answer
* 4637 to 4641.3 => 7.86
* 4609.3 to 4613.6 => 8.34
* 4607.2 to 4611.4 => 8.38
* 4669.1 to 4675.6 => 8.69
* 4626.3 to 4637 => 8.63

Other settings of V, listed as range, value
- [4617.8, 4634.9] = 9.16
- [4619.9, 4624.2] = 8.51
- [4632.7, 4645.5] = 8.98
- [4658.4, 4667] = 9.1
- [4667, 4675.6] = 8.85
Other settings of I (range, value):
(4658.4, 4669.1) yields 8.5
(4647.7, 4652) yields 8.31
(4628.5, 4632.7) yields 8.51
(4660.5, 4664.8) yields 9.03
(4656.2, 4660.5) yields 8.43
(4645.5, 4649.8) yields 8.25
